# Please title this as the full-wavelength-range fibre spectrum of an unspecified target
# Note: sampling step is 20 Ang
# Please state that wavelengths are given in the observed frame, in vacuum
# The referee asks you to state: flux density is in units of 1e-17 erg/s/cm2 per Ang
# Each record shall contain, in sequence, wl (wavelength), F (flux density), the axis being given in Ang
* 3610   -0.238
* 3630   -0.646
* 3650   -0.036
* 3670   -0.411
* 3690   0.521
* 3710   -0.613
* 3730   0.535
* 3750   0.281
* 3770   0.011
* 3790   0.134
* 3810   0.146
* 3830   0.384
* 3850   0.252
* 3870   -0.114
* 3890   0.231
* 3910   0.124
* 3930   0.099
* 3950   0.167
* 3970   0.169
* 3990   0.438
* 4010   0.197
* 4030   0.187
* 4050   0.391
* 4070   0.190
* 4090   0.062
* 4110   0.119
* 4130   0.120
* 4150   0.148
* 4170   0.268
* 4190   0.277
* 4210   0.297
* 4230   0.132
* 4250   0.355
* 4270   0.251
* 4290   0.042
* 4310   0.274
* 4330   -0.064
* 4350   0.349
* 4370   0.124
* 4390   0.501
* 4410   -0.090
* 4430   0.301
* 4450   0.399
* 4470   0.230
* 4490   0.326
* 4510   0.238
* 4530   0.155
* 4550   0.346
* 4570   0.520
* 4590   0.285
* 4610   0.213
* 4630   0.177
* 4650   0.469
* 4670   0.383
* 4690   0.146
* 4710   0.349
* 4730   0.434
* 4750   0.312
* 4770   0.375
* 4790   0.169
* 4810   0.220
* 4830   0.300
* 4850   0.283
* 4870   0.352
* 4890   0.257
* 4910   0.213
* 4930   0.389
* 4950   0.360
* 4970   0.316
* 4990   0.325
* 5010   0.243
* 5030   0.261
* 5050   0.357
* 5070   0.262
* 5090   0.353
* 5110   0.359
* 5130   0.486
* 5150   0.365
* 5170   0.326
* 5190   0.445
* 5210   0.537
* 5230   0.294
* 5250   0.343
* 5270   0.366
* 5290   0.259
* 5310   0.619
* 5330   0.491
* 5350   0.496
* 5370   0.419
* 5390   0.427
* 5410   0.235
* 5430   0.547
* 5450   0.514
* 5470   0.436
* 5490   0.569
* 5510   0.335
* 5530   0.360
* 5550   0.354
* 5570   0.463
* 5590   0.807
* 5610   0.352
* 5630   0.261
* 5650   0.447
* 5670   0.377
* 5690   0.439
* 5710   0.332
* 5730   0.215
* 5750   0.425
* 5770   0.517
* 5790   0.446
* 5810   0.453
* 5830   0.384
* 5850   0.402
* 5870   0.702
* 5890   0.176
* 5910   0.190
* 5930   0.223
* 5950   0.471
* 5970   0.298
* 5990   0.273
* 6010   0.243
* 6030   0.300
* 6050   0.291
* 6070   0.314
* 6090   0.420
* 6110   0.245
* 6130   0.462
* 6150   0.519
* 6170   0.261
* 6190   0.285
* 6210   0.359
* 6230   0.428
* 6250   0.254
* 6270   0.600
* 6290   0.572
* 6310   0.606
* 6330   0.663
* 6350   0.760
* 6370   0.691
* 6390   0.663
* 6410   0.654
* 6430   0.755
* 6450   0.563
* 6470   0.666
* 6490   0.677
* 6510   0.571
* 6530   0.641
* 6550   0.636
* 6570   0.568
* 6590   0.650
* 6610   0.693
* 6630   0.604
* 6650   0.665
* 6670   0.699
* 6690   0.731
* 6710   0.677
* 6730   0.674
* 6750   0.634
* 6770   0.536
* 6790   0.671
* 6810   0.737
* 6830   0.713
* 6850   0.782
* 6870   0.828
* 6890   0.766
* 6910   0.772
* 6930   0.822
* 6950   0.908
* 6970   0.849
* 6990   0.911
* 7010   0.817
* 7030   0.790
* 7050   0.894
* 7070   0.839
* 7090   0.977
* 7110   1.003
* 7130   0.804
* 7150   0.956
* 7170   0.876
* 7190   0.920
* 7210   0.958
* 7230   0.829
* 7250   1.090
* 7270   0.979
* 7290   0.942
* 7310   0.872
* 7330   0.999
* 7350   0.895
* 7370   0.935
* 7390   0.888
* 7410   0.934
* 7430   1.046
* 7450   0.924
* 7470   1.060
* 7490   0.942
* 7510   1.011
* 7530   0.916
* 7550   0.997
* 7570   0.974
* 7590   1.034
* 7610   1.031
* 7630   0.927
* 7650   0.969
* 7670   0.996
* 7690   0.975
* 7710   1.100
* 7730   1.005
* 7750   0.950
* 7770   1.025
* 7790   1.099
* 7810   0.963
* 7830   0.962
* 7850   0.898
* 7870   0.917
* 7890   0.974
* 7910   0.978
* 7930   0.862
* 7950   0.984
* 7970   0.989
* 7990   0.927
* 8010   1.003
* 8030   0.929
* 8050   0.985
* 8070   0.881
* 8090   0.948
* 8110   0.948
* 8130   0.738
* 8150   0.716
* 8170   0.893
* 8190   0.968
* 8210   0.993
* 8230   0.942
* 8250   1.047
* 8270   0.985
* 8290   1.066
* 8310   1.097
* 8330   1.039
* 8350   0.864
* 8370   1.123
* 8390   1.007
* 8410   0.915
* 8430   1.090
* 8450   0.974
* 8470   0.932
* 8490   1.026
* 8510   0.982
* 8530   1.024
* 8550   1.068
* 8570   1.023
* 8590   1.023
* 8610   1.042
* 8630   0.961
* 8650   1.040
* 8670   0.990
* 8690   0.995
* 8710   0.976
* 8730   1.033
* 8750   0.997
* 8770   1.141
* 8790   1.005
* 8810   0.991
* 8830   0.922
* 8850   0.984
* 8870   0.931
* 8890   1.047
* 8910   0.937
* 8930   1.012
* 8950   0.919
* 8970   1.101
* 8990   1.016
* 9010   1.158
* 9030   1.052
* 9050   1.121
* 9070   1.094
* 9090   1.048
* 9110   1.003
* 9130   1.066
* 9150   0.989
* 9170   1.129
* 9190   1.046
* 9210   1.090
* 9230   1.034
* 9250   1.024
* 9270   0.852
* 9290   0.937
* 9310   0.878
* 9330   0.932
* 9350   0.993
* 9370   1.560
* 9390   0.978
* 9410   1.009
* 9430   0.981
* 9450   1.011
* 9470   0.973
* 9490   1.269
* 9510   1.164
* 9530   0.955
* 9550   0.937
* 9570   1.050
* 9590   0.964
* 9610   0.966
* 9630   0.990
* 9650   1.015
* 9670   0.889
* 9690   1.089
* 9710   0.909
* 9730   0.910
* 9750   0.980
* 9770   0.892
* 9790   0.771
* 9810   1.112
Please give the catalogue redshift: 0.57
